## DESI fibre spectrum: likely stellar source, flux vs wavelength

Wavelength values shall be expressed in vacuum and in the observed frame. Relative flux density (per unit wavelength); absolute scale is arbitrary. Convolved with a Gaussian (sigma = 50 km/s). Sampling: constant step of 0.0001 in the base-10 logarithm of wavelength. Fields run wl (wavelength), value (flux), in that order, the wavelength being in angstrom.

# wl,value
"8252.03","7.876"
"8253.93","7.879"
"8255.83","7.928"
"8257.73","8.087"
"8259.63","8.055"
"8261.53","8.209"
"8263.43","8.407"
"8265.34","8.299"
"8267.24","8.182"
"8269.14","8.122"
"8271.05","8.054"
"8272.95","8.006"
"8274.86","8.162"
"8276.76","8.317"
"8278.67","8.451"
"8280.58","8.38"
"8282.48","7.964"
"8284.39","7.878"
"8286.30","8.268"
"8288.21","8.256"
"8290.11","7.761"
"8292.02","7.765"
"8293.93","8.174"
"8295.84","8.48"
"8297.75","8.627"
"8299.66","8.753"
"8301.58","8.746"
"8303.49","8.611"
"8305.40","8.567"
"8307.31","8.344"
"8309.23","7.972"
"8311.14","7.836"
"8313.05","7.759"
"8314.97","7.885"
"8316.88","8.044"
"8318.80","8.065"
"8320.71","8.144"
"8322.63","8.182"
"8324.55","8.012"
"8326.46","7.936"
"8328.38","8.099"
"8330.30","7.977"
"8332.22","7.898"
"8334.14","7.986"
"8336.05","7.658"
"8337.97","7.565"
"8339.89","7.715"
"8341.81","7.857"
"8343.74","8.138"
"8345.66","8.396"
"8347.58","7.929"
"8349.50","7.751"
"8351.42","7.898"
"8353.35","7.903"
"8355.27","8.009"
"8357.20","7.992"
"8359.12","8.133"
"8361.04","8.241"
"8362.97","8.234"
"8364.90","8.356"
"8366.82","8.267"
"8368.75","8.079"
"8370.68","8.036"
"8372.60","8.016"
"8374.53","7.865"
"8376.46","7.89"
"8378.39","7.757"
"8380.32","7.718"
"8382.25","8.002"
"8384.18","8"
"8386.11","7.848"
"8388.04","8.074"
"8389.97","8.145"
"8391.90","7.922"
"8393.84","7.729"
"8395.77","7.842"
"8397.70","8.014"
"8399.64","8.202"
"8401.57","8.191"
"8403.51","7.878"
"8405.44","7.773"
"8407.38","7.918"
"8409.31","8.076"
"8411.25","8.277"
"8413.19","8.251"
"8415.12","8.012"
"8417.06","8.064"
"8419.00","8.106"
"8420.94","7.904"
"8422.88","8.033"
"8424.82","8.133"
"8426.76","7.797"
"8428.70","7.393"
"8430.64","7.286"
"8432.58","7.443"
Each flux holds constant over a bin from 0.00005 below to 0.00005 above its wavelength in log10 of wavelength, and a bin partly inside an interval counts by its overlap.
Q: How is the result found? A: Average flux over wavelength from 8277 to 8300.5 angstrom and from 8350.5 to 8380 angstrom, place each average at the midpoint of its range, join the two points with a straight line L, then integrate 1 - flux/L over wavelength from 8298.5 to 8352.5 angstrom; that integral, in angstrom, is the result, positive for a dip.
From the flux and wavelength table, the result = 0.50 angstrom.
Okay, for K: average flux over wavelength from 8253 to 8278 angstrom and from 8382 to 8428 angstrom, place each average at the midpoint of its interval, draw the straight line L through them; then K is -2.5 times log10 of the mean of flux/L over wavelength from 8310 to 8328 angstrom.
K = 0.01 mag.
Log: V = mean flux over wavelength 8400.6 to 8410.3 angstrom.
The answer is 7.97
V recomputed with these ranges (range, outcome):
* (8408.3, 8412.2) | 8.18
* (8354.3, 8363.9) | 8.12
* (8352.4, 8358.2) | 7.97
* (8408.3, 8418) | 8.14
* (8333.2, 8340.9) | 7.74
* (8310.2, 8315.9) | 7.82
